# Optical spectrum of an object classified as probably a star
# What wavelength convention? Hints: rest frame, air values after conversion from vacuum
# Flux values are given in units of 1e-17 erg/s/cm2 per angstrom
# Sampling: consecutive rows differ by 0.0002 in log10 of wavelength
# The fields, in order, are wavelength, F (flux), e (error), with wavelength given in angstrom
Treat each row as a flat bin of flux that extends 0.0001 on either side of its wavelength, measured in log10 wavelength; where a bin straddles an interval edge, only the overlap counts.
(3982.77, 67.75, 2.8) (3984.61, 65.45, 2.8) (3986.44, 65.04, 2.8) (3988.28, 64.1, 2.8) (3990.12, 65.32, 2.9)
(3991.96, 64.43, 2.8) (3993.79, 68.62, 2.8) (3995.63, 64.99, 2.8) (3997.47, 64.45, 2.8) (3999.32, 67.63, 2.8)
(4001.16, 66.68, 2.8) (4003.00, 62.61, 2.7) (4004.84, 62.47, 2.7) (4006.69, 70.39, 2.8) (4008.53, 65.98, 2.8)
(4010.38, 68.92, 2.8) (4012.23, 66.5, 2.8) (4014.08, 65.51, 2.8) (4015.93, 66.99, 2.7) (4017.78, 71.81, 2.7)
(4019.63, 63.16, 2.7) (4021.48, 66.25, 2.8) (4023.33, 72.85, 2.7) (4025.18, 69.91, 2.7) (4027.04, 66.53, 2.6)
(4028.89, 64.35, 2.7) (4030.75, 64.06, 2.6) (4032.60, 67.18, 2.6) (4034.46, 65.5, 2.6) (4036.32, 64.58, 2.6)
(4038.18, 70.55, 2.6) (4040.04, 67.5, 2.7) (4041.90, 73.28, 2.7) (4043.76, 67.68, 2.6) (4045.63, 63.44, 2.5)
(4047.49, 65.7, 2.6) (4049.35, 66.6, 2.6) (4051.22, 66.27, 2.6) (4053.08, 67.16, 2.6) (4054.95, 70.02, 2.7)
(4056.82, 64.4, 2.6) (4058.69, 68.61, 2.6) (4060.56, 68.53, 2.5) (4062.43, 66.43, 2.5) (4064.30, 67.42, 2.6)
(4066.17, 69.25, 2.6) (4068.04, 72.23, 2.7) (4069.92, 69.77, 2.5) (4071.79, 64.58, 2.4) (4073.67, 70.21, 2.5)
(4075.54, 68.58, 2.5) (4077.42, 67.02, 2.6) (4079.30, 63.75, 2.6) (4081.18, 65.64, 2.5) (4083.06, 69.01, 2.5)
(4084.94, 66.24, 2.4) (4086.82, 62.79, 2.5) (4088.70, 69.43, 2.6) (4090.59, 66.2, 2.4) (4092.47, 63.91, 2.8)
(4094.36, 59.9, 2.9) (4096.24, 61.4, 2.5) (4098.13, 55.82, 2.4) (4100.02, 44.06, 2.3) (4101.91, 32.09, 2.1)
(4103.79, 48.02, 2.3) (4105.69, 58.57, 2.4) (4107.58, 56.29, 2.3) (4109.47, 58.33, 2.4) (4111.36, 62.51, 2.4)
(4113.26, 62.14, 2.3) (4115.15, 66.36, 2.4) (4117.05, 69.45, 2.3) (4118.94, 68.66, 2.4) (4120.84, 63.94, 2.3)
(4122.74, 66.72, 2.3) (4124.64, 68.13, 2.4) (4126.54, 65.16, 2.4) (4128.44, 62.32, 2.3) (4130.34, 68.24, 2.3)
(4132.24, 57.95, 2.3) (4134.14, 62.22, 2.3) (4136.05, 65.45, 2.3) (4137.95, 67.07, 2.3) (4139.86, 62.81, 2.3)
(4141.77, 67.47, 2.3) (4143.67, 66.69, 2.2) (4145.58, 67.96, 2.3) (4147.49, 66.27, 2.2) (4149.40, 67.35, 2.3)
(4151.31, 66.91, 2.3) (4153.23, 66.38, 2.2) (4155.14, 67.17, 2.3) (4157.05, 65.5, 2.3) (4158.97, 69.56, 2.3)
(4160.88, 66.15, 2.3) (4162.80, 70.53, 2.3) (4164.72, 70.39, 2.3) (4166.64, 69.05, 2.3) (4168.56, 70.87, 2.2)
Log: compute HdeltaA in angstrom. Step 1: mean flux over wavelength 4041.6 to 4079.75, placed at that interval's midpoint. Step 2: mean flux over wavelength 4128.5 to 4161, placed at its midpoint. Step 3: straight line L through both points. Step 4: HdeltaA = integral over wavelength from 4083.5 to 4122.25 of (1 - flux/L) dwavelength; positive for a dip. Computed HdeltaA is 3.91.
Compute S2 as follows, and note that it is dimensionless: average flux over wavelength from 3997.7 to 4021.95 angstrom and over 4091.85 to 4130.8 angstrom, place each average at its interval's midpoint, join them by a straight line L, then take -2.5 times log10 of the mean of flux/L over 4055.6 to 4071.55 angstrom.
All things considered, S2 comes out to -0.09 mag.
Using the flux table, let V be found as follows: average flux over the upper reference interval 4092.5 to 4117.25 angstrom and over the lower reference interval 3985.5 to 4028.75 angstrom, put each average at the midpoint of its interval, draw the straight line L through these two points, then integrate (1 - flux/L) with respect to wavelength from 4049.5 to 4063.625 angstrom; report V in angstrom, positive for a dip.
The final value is -1.4 angstrom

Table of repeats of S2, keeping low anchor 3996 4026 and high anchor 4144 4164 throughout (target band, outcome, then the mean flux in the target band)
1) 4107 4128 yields 0.05 mag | 64.4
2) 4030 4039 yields 0.01 mag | 66.4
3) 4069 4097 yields 0.02 mag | 65.9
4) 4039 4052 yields 0.00 mag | 67.2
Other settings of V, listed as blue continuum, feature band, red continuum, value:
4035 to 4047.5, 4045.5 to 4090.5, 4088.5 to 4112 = -3.58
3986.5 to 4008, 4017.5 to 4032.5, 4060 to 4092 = -0.21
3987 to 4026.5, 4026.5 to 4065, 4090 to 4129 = -1.73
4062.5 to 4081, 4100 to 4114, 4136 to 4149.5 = 2.91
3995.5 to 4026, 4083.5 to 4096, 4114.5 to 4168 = 0.37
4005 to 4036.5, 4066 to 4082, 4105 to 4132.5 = -0.62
